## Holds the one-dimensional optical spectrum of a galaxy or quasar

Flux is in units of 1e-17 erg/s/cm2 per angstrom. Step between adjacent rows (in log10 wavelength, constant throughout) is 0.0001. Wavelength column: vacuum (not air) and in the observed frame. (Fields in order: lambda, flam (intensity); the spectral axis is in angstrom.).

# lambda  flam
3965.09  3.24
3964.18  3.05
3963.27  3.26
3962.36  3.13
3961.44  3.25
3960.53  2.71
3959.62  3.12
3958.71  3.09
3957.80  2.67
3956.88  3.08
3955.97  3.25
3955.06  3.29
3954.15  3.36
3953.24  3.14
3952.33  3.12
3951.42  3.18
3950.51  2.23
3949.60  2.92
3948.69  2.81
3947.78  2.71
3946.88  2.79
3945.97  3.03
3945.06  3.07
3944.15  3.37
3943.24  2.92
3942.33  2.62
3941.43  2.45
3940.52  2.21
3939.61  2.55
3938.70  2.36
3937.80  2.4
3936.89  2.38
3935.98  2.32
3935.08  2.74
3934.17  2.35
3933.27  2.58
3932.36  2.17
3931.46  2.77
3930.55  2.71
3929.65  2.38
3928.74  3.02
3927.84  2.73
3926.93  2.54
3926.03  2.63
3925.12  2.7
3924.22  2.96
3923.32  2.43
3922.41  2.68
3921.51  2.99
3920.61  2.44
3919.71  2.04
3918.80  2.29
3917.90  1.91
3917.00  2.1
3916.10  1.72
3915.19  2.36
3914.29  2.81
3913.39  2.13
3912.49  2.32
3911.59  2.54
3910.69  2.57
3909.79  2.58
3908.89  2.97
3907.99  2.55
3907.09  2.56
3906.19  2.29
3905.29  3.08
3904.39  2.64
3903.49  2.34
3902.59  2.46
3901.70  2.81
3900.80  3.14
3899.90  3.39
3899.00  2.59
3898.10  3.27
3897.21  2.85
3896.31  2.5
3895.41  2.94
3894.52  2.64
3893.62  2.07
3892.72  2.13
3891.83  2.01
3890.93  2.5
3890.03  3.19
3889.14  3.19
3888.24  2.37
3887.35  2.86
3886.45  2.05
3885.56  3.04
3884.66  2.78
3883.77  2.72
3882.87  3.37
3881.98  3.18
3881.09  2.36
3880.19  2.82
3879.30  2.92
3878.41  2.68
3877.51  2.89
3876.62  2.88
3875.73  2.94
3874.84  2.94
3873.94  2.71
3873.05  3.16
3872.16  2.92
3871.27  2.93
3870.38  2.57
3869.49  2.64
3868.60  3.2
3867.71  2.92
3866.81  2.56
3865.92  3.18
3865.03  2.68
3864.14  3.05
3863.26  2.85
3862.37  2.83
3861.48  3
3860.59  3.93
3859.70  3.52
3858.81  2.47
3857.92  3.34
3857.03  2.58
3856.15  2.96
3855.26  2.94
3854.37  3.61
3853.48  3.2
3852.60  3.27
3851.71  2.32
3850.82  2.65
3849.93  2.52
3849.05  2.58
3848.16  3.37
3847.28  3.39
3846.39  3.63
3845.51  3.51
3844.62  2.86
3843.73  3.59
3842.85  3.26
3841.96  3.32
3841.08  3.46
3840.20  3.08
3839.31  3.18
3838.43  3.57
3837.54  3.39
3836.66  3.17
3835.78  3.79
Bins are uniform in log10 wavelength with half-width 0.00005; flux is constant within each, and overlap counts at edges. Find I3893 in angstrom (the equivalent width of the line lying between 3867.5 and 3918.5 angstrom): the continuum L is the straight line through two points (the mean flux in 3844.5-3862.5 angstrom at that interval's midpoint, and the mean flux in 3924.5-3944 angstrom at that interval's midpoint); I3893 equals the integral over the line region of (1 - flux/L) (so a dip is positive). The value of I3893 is 2.7 angstrom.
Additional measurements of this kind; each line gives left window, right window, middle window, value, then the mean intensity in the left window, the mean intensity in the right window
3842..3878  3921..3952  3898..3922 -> 2.14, 3.01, 2.67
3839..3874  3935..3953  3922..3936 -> 0.79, 3.05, 2.71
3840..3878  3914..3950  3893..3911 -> 0.34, 3.03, 2.57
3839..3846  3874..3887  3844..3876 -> 0.79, 3.29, 2.82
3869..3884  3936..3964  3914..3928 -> 2.06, 2.86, 2.88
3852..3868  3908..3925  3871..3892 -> -0.02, 3.04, 2.44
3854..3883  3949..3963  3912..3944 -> 5.55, 2.95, 3.04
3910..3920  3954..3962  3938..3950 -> 0.30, 2.26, 3.08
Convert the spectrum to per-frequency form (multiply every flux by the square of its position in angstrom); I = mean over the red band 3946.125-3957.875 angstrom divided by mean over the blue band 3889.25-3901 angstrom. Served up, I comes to 1.1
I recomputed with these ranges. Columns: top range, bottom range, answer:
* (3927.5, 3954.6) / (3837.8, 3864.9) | 0.91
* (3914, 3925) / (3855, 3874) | 0.83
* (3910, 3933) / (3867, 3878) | 0.88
